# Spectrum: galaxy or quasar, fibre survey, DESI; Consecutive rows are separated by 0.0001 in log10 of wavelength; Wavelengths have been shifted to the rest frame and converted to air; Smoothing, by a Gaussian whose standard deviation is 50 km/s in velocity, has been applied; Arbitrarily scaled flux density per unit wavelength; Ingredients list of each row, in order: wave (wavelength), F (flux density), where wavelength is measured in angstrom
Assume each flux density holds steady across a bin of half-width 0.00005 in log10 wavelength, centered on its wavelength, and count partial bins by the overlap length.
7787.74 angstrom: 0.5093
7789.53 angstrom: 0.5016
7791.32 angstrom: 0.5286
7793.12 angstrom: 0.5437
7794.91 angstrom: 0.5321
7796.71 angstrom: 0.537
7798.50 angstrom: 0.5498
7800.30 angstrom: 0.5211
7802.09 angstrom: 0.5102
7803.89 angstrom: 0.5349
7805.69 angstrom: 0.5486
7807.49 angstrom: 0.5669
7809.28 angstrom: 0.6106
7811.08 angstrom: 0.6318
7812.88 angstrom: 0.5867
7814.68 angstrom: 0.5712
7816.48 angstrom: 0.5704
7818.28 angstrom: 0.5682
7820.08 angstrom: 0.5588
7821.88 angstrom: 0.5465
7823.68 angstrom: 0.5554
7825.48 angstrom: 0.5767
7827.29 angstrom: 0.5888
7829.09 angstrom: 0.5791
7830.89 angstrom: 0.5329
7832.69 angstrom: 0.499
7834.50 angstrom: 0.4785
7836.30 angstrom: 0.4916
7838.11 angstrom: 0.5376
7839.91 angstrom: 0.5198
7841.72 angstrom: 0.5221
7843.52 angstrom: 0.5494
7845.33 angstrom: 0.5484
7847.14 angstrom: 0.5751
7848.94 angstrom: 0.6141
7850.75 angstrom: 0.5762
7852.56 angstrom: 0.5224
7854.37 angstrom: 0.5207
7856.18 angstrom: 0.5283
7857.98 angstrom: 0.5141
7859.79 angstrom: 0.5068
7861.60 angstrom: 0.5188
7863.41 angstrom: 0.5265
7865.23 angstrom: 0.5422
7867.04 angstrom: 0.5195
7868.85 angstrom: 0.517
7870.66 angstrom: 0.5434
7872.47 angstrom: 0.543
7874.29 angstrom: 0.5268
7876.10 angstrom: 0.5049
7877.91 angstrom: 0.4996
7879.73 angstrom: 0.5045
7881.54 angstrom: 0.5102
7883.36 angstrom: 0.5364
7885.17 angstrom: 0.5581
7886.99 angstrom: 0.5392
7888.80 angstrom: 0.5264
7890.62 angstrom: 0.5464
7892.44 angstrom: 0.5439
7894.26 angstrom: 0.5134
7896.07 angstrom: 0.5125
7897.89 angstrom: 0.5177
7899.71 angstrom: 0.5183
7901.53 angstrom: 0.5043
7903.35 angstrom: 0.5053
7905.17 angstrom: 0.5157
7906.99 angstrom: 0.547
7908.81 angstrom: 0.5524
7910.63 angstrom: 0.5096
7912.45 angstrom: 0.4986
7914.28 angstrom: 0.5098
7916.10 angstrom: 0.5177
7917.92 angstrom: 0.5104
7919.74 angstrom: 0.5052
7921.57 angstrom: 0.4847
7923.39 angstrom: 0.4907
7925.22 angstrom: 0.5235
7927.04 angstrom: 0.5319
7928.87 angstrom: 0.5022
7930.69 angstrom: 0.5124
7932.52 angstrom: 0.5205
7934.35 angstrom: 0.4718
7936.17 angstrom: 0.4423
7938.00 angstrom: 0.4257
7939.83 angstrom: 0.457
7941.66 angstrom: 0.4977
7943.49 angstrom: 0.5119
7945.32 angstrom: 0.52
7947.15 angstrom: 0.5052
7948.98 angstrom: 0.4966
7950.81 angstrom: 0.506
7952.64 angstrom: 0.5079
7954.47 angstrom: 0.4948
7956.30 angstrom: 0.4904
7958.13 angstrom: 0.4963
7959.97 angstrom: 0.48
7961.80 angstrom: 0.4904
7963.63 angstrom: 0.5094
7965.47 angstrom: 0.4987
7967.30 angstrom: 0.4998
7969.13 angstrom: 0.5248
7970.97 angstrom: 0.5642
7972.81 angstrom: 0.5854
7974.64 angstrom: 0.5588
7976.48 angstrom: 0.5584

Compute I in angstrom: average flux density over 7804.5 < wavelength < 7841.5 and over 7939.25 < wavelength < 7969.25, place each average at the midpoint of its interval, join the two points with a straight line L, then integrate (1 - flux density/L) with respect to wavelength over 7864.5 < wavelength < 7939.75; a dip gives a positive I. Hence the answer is 1.1 angstrom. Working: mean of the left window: 0.555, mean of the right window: 0.499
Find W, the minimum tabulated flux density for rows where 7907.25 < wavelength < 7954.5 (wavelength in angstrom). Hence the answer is 0.4257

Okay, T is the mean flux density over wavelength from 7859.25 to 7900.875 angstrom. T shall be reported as 0.525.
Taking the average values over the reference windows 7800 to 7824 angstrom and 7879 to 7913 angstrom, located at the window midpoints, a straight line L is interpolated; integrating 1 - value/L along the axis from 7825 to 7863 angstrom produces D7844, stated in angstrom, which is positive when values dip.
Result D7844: 0.8 angstrom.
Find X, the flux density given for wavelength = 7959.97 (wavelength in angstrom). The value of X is 0.48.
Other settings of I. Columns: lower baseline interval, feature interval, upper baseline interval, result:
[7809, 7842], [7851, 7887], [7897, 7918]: 0.6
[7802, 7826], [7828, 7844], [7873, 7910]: 0.9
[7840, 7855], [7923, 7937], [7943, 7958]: 0.4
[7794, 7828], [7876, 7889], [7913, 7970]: 0.1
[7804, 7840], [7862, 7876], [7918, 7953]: 0.0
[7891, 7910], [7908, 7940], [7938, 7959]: 0.7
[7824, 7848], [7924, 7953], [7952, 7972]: 0.9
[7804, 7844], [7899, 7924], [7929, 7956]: -0.2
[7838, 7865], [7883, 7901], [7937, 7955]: -0.4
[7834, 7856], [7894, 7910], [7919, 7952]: -0.3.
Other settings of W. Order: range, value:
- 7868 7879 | 0.4996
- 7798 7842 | 0.4785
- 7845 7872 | 0.5068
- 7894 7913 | 0.4986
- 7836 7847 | 0.4916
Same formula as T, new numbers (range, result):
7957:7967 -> 0.495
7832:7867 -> 0.531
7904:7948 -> 0.503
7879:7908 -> 0.525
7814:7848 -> 0.545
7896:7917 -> 0.517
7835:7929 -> 0.525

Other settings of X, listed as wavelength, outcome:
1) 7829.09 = 0.5791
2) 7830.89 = 0.5329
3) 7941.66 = 0.4977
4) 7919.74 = 0.5052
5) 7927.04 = 0.5319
